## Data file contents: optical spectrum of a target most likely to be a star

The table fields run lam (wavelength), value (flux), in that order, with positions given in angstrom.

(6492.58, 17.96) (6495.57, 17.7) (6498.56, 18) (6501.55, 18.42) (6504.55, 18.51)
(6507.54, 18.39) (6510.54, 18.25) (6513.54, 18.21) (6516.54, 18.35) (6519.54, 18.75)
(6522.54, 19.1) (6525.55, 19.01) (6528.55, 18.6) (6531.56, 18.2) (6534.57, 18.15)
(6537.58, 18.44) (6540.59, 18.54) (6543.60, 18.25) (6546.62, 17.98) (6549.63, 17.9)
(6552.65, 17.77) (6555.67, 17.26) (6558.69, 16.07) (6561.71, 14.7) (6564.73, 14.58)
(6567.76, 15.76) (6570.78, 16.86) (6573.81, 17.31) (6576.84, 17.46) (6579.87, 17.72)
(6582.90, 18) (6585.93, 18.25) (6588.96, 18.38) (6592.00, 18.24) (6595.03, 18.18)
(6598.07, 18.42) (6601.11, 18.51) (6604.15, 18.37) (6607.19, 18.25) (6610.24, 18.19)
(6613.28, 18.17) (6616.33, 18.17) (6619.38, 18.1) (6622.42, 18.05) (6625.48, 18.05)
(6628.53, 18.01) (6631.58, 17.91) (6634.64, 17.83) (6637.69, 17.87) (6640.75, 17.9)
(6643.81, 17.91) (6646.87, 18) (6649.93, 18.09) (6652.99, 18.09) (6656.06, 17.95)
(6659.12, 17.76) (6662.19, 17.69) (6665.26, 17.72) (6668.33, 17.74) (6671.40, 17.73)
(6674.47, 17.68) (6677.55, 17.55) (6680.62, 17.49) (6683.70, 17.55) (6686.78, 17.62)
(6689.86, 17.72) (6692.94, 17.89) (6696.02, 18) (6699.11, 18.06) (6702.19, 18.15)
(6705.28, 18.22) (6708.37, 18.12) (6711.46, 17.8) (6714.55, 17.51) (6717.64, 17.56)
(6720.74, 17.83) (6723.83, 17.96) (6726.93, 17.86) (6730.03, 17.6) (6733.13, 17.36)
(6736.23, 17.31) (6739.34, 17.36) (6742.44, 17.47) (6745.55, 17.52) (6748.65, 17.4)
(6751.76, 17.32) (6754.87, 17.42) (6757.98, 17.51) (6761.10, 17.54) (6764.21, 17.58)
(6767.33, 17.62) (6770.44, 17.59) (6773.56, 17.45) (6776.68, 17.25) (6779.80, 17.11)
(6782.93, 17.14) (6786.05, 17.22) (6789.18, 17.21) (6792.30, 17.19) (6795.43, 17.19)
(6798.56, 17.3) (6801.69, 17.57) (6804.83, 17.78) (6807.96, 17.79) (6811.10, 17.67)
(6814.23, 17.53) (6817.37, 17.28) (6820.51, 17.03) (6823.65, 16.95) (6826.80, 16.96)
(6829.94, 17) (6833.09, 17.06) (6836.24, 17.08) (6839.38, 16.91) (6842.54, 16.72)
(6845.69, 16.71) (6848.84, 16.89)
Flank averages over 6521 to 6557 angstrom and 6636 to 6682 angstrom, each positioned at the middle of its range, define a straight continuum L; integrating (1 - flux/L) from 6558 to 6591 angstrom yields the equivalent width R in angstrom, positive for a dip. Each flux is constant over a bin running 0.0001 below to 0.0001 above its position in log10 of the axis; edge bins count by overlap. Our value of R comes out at 2.30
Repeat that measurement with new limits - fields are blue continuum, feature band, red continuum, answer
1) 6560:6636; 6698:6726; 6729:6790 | -0.7 angstrom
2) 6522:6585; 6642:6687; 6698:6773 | -0.5 angstrom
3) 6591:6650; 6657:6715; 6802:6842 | 0.1 angstrom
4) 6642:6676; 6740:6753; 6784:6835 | 0.1 angstrom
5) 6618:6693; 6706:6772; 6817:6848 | -0.6 angstrom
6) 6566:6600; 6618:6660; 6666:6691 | -0.7 angstrom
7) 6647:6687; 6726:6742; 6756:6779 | 0.1 angstrom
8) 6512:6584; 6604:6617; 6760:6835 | -0.5 angstrom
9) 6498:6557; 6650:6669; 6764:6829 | 0.0 angstrom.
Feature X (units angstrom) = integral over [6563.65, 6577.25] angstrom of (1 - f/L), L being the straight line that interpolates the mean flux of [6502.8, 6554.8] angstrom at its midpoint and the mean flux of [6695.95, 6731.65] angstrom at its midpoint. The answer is 1.4 angstrom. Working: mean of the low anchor 18.4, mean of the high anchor 17.9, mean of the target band 16.4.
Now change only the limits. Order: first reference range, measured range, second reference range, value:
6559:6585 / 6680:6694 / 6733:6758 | -0.4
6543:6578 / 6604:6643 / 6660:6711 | -1.7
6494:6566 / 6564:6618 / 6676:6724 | 0.3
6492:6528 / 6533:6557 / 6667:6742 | 0.3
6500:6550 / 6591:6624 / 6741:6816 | -0.2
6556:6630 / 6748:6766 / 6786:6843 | -0.1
